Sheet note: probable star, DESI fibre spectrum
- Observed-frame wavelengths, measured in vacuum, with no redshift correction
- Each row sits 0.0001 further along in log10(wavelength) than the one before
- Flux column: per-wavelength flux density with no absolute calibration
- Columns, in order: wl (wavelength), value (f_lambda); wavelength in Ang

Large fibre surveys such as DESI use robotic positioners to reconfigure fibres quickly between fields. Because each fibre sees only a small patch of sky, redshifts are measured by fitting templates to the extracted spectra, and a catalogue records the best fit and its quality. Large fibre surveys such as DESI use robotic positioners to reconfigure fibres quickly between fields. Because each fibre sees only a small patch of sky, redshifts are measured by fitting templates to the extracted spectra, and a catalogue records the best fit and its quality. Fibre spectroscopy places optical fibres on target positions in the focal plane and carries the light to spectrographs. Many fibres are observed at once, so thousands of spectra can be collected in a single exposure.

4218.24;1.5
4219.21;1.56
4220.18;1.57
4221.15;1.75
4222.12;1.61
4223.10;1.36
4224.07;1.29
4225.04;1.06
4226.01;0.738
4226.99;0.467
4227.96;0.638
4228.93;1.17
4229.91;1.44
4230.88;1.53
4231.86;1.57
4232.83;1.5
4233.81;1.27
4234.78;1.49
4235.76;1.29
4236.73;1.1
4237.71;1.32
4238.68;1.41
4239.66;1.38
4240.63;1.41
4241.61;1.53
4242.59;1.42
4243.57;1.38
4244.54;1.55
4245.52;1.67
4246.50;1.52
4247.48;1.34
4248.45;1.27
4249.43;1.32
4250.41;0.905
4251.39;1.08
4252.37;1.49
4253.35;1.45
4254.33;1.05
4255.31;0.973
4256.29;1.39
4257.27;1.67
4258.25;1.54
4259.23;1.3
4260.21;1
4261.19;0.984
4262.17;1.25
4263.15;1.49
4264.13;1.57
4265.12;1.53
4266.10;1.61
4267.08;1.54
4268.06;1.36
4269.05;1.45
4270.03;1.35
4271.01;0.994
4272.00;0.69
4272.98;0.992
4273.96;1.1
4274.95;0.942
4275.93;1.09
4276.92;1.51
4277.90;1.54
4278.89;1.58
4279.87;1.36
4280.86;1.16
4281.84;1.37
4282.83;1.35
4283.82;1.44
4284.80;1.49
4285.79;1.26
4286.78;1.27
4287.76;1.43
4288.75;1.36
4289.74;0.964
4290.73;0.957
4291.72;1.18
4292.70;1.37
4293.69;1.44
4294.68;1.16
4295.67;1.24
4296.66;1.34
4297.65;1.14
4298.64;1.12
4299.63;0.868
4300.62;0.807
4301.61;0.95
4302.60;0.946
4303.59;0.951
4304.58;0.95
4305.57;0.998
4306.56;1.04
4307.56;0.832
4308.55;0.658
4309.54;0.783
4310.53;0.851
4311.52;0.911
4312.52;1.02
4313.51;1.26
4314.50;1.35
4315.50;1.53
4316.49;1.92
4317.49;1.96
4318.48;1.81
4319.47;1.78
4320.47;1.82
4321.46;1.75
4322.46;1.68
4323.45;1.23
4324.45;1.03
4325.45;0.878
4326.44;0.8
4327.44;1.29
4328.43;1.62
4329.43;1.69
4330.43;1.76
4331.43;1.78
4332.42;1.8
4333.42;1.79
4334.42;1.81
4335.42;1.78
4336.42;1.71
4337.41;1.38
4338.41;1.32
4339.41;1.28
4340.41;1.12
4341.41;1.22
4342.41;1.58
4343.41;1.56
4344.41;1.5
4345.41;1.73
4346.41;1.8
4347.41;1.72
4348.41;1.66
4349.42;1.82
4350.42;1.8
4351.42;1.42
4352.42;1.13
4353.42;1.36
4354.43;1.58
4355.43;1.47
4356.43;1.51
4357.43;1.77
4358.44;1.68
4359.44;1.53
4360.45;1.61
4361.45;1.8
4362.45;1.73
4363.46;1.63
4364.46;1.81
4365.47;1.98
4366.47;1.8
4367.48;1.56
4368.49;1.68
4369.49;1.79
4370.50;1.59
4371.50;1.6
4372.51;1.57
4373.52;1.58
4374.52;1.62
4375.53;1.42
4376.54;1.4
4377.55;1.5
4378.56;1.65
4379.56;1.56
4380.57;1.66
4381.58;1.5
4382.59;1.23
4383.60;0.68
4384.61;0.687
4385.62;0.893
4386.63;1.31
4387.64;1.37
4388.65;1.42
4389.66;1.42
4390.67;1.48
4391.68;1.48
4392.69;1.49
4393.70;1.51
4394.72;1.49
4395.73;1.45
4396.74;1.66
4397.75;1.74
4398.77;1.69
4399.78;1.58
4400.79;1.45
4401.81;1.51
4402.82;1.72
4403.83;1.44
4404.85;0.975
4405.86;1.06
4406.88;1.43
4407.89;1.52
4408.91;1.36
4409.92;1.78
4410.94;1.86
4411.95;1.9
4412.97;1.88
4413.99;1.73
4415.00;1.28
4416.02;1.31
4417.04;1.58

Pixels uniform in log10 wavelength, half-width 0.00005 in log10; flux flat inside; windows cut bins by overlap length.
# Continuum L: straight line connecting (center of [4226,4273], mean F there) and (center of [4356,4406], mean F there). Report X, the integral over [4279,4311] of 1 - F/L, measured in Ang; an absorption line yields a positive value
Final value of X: 5.6 Ang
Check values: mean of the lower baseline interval 1.3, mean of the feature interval 1.13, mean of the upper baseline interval 1.51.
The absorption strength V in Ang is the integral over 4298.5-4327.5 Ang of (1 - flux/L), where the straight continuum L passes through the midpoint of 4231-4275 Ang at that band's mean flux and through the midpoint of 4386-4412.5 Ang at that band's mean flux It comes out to 4.3 Ang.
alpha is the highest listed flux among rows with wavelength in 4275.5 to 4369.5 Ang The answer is 1.98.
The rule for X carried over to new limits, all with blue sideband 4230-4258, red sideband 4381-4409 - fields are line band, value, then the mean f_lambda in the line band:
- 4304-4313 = 3.1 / 0.894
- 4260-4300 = 3.0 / 1.27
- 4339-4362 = -3.0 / 1.55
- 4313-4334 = -2.7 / 1.55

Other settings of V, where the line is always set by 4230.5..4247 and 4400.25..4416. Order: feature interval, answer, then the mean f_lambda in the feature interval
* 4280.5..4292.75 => 1.5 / 1.28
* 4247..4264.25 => 2.0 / 1.28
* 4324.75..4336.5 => -0.5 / 1.54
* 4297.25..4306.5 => 3.1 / 0.972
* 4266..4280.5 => 1.9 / 1.26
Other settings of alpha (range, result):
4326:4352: 1.82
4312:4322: 1.96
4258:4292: 1.61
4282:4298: 1.49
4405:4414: 1.9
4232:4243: 1.53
